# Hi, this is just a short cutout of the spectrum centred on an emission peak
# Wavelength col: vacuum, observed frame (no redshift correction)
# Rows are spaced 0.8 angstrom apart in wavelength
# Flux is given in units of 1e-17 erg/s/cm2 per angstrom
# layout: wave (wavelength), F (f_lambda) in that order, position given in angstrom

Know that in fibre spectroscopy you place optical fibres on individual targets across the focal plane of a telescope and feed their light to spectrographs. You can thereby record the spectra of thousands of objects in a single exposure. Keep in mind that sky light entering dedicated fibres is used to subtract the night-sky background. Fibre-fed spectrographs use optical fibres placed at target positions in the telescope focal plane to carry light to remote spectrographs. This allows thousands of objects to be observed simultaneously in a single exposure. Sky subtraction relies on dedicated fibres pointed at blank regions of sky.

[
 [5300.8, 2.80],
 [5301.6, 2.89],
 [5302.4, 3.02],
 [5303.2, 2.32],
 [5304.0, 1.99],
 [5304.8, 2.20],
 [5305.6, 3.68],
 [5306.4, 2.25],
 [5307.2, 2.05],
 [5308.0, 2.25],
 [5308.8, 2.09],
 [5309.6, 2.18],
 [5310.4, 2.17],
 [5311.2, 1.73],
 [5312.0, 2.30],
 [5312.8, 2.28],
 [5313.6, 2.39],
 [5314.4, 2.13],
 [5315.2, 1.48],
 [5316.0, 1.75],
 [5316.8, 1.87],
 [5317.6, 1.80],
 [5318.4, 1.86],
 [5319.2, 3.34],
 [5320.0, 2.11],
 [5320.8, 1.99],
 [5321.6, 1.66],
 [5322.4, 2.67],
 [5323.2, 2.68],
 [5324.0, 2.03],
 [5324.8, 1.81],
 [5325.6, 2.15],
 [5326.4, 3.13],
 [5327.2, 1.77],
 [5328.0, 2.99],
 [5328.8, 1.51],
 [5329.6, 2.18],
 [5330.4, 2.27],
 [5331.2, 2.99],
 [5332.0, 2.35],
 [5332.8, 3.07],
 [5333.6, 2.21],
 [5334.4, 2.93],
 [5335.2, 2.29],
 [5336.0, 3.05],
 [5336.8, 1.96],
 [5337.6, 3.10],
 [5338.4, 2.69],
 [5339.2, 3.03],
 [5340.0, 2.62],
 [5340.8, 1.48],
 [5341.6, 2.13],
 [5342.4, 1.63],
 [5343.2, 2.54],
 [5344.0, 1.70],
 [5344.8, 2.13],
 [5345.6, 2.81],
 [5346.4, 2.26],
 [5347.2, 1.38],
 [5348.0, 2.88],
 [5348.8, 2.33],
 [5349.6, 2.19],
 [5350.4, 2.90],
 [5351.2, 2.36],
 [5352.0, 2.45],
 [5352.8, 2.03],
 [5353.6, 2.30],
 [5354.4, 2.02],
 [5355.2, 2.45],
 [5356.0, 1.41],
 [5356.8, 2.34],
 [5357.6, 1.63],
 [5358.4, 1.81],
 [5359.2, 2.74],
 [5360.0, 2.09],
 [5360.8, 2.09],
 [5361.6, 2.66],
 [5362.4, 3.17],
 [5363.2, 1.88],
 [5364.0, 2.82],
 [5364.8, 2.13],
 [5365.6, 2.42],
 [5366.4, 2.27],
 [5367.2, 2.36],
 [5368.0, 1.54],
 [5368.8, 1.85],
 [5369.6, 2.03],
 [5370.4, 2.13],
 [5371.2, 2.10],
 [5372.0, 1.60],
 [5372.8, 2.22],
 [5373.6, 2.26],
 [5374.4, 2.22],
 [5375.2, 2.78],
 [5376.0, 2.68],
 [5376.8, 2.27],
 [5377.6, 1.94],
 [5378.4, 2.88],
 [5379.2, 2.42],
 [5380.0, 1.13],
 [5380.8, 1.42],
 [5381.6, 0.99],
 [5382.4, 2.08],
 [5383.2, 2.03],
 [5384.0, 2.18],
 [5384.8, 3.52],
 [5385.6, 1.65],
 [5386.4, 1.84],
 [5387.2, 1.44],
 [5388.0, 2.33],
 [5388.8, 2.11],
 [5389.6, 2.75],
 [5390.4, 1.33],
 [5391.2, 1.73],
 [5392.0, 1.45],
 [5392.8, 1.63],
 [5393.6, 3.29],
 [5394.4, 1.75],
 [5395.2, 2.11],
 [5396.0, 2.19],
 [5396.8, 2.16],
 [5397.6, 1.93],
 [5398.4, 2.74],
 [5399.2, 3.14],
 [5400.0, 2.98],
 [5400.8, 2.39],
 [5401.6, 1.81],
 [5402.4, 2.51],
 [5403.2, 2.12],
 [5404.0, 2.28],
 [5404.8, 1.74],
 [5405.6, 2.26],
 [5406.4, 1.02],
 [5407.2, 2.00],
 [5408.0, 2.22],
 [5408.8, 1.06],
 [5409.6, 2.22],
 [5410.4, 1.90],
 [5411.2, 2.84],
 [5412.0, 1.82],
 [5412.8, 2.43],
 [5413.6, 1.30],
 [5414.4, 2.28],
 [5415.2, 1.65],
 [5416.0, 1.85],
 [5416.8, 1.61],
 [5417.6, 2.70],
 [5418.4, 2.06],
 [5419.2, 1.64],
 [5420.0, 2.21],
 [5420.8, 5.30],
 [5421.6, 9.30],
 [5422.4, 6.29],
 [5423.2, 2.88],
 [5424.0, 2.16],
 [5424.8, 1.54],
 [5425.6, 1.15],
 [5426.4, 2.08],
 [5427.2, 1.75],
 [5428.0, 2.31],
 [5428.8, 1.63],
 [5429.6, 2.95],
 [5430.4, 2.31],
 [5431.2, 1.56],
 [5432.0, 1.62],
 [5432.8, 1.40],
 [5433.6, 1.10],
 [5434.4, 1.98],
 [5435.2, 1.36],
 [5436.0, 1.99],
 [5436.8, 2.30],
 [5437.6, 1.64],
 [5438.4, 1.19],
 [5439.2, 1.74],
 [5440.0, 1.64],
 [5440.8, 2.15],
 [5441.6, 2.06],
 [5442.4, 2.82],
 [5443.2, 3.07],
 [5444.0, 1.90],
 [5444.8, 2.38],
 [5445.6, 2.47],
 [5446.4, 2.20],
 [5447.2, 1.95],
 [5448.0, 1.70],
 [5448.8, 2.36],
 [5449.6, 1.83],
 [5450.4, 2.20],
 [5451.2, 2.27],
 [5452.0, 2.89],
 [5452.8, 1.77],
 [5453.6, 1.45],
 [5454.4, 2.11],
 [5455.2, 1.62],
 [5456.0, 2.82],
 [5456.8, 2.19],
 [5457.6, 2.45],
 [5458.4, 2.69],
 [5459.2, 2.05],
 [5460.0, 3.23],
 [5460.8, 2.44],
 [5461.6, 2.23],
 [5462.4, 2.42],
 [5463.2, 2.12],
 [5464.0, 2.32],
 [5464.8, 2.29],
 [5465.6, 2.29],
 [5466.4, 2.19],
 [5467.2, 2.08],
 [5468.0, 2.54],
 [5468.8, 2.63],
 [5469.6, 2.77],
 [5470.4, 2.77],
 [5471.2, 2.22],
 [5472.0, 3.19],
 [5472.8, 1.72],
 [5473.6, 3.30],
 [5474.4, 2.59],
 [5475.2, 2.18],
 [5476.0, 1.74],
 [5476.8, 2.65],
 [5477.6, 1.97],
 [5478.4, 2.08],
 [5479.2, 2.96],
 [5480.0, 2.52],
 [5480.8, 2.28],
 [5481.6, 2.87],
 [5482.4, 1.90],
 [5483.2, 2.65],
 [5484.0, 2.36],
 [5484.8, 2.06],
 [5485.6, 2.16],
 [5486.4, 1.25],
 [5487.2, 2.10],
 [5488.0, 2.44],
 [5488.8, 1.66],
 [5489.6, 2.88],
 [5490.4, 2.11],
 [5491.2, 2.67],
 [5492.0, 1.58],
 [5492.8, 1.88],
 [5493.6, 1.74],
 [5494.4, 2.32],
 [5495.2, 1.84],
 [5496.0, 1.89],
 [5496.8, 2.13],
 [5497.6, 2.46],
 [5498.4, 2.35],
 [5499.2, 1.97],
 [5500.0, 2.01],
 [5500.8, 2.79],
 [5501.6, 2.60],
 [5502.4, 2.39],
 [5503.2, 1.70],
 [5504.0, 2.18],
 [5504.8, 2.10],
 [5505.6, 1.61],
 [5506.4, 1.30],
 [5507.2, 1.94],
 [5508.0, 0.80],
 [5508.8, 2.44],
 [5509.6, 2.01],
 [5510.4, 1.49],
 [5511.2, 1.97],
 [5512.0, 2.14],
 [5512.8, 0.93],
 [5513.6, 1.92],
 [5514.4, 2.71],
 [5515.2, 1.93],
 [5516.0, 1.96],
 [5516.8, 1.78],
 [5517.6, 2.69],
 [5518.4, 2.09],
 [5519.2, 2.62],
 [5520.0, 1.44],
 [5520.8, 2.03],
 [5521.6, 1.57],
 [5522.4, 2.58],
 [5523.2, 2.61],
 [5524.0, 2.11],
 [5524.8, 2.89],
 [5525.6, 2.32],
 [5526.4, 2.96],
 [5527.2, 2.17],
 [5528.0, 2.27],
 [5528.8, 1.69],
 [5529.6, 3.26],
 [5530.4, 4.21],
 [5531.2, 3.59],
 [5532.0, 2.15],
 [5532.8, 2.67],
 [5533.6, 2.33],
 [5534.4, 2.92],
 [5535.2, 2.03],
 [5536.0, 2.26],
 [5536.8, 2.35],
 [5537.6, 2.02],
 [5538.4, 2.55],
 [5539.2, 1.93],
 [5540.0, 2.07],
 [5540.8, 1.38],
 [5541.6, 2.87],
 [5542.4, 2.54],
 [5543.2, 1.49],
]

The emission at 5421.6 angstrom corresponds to Hbeta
